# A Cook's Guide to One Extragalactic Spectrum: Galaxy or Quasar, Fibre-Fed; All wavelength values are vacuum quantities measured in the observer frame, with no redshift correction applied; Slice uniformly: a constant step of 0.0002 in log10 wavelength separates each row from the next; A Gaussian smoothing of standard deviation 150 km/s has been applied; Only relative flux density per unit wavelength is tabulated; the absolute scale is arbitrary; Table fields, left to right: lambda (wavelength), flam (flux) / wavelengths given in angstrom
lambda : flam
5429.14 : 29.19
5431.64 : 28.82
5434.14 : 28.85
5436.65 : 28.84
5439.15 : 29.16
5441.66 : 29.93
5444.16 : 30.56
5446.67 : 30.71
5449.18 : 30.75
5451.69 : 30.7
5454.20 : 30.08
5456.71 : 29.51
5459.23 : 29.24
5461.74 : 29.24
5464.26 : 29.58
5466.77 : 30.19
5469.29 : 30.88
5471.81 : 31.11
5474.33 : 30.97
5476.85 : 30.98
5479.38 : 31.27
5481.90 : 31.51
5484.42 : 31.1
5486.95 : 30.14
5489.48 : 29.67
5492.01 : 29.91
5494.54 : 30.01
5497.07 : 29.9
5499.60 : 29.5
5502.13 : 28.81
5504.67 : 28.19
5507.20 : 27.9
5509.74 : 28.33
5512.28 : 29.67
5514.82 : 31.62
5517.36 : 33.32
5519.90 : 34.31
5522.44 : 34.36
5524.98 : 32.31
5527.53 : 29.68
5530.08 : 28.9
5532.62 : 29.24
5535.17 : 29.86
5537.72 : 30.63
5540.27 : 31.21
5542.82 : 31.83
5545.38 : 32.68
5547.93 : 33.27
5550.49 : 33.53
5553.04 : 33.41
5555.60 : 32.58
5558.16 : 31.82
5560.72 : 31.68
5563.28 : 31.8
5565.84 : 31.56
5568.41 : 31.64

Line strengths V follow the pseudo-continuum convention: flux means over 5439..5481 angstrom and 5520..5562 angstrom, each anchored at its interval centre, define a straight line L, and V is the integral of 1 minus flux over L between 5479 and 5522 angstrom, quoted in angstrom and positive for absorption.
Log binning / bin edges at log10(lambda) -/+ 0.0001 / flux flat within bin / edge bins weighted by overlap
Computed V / 0.9 angstrom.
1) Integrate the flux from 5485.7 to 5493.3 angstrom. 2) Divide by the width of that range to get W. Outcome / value 29.9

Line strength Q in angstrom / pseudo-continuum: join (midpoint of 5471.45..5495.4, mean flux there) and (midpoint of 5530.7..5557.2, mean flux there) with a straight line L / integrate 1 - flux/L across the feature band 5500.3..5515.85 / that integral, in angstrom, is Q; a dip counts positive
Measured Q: 1.02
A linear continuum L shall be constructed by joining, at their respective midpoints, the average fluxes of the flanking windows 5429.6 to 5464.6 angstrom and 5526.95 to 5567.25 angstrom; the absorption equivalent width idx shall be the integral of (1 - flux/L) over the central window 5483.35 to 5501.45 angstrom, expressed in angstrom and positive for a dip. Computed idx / 0.3 angstrom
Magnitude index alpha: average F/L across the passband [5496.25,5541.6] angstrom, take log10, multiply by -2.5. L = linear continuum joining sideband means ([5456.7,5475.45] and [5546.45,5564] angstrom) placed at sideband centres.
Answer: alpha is 0.041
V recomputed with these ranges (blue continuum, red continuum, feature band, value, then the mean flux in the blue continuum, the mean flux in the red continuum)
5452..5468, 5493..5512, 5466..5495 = -1.3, 29.7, 29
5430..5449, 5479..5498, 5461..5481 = -0.3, 29.6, 30.4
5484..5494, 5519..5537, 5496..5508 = 0.6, 30.1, 31.2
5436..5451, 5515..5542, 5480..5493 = 0.1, 30.1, 31.4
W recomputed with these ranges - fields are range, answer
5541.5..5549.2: 32.6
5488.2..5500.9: 29.8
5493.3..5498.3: 30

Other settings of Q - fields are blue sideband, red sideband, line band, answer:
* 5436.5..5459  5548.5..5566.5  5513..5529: -0.4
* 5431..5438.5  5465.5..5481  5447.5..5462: 0.0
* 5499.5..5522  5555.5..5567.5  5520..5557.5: -0.7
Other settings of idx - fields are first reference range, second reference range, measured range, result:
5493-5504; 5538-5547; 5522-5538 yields 0.32 angstrom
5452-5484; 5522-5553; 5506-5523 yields -0.07 angstrom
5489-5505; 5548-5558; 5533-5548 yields 0.44 angstrom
